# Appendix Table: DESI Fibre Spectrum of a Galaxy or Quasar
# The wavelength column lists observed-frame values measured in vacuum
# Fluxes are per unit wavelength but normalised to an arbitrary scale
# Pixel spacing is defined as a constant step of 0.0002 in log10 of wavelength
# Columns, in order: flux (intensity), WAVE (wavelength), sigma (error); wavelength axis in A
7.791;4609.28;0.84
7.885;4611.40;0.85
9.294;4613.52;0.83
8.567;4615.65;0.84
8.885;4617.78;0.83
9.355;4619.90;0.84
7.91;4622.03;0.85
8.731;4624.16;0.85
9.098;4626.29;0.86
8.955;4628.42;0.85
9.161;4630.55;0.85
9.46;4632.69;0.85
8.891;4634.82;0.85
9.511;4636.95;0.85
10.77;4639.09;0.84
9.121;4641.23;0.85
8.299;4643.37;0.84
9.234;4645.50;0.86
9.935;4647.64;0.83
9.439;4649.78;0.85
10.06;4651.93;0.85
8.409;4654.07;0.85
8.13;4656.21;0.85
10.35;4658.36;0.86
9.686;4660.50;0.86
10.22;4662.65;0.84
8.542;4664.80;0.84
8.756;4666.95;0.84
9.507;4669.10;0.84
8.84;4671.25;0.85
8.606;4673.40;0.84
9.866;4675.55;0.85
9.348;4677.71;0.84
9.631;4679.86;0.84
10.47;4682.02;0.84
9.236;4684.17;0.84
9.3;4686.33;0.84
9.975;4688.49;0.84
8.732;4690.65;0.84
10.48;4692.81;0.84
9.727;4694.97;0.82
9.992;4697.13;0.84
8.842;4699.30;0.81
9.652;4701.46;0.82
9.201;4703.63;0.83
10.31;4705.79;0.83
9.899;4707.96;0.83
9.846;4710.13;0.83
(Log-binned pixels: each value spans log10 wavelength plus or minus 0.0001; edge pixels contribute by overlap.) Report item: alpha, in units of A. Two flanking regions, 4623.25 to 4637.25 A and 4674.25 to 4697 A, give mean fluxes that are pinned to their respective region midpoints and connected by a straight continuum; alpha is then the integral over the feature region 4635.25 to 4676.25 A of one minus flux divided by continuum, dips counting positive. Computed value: 0.2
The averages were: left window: 9.1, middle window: 9.32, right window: 9.68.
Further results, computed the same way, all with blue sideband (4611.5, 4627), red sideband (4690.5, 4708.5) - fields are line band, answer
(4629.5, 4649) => -0.8 A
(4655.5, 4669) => -0.1 A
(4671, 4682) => 0.0 A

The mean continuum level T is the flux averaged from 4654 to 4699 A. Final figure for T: 9.43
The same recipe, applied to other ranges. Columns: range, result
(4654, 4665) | 9.35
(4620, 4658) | 9.15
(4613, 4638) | 8.98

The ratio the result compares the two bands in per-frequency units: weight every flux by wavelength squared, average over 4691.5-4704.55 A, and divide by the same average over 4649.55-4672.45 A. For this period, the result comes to 1.06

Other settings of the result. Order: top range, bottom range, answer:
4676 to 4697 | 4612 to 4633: 1.12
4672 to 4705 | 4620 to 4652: 1.06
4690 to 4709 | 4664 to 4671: 1.10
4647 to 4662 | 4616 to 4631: 1.08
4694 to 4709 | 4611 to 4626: 1.15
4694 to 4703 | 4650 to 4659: 1.06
